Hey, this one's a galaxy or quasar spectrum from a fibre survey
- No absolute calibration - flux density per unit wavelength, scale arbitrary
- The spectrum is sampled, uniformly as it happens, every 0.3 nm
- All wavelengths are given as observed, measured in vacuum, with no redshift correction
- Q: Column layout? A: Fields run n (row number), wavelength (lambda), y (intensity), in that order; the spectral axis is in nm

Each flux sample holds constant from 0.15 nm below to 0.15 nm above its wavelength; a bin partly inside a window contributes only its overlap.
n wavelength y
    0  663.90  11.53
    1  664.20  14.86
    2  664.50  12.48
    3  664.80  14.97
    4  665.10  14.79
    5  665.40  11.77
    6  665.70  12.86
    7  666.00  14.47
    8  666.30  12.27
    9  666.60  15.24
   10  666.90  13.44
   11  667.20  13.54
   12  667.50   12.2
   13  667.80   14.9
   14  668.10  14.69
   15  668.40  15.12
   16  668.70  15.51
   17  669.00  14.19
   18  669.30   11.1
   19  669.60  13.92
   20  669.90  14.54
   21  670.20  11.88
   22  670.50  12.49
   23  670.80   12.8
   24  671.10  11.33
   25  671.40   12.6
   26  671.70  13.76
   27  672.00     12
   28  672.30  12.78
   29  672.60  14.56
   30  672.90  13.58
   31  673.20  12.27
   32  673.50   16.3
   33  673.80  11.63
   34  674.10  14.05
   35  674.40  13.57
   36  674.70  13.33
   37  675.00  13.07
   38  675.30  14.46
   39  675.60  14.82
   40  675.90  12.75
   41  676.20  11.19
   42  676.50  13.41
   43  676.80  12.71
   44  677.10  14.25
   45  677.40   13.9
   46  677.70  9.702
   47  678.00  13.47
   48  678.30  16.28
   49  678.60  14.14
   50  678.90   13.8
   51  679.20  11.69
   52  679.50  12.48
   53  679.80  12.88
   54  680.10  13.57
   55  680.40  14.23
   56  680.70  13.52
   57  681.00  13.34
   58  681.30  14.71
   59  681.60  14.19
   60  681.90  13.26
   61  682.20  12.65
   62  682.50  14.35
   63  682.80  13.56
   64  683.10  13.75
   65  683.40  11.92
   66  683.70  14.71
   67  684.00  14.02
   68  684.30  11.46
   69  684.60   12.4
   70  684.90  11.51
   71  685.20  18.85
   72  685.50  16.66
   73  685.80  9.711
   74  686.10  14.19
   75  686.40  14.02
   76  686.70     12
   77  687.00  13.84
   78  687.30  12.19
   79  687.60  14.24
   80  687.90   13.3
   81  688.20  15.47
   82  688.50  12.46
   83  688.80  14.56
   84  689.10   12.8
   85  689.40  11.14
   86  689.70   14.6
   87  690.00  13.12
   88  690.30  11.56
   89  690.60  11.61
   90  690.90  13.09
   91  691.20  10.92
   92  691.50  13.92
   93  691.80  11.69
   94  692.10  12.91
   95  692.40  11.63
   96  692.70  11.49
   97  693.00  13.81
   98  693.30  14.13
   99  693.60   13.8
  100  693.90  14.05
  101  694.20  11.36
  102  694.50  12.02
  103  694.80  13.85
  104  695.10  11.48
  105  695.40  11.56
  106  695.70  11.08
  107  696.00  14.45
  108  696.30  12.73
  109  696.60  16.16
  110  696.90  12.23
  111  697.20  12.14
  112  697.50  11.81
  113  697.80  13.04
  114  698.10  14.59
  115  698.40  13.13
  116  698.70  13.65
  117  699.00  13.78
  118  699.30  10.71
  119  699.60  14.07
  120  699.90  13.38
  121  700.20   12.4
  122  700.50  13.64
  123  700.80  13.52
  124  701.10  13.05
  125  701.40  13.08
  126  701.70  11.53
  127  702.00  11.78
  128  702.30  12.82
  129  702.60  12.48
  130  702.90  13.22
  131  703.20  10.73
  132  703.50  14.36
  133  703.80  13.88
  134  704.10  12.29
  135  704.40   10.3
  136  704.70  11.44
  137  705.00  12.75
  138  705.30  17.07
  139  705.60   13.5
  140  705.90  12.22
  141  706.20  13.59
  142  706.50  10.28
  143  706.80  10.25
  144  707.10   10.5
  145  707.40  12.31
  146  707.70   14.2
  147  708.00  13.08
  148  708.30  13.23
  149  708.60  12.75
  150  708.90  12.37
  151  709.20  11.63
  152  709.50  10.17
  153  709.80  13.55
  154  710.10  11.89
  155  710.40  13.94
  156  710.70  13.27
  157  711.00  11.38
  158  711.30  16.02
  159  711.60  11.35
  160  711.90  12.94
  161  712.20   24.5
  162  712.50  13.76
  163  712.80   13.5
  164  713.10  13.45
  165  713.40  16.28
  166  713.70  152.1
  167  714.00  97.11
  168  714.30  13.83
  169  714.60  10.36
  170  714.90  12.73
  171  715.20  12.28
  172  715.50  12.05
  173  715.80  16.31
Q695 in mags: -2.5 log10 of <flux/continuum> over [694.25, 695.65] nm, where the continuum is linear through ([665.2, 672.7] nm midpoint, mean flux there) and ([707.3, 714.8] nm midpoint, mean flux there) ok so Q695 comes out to 0.49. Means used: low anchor 13.4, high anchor 22.4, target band 12.1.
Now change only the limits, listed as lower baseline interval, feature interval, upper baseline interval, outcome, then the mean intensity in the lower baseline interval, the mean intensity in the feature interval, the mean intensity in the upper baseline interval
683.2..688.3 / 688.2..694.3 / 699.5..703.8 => 0.04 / 13.5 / 12.8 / 12.9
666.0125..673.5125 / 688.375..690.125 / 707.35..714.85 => 0.32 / 13.4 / 13.1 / 22.4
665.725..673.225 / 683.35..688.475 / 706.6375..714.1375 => 0.24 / 13.4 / 13.6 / 22.1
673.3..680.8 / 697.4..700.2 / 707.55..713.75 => 0.25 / 13.4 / 13.1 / 18.1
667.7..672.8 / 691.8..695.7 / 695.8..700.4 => 0.06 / 13.4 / 12.6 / 13.2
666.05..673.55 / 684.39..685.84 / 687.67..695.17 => -0.08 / 13.5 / 14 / 12.9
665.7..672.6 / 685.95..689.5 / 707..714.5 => 0.29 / 13.4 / 13.4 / 22.4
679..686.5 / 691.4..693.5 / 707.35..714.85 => 0.28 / 13.5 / 12.8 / 22.4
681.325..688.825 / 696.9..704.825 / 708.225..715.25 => 0.44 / 13.6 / 12.7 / 22.9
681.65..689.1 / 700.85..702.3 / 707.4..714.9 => 0.46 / 13.5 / 12.5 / 22.4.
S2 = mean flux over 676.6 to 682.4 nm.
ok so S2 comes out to 13.4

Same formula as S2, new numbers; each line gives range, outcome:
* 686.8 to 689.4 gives 13.4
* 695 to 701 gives 13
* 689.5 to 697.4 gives 12.7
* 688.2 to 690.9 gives 12.9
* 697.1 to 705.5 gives 12.9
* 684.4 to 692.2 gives 13.2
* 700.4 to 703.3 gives 12.6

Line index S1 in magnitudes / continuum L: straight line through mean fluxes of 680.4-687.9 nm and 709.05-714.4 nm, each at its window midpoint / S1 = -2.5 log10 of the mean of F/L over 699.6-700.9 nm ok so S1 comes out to 0.49 mag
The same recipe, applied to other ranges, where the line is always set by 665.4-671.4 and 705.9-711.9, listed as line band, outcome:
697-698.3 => -0.02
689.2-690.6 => 0.03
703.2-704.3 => -0.04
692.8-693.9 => -0.08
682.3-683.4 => -0.04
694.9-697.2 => 0.00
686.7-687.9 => -0.02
